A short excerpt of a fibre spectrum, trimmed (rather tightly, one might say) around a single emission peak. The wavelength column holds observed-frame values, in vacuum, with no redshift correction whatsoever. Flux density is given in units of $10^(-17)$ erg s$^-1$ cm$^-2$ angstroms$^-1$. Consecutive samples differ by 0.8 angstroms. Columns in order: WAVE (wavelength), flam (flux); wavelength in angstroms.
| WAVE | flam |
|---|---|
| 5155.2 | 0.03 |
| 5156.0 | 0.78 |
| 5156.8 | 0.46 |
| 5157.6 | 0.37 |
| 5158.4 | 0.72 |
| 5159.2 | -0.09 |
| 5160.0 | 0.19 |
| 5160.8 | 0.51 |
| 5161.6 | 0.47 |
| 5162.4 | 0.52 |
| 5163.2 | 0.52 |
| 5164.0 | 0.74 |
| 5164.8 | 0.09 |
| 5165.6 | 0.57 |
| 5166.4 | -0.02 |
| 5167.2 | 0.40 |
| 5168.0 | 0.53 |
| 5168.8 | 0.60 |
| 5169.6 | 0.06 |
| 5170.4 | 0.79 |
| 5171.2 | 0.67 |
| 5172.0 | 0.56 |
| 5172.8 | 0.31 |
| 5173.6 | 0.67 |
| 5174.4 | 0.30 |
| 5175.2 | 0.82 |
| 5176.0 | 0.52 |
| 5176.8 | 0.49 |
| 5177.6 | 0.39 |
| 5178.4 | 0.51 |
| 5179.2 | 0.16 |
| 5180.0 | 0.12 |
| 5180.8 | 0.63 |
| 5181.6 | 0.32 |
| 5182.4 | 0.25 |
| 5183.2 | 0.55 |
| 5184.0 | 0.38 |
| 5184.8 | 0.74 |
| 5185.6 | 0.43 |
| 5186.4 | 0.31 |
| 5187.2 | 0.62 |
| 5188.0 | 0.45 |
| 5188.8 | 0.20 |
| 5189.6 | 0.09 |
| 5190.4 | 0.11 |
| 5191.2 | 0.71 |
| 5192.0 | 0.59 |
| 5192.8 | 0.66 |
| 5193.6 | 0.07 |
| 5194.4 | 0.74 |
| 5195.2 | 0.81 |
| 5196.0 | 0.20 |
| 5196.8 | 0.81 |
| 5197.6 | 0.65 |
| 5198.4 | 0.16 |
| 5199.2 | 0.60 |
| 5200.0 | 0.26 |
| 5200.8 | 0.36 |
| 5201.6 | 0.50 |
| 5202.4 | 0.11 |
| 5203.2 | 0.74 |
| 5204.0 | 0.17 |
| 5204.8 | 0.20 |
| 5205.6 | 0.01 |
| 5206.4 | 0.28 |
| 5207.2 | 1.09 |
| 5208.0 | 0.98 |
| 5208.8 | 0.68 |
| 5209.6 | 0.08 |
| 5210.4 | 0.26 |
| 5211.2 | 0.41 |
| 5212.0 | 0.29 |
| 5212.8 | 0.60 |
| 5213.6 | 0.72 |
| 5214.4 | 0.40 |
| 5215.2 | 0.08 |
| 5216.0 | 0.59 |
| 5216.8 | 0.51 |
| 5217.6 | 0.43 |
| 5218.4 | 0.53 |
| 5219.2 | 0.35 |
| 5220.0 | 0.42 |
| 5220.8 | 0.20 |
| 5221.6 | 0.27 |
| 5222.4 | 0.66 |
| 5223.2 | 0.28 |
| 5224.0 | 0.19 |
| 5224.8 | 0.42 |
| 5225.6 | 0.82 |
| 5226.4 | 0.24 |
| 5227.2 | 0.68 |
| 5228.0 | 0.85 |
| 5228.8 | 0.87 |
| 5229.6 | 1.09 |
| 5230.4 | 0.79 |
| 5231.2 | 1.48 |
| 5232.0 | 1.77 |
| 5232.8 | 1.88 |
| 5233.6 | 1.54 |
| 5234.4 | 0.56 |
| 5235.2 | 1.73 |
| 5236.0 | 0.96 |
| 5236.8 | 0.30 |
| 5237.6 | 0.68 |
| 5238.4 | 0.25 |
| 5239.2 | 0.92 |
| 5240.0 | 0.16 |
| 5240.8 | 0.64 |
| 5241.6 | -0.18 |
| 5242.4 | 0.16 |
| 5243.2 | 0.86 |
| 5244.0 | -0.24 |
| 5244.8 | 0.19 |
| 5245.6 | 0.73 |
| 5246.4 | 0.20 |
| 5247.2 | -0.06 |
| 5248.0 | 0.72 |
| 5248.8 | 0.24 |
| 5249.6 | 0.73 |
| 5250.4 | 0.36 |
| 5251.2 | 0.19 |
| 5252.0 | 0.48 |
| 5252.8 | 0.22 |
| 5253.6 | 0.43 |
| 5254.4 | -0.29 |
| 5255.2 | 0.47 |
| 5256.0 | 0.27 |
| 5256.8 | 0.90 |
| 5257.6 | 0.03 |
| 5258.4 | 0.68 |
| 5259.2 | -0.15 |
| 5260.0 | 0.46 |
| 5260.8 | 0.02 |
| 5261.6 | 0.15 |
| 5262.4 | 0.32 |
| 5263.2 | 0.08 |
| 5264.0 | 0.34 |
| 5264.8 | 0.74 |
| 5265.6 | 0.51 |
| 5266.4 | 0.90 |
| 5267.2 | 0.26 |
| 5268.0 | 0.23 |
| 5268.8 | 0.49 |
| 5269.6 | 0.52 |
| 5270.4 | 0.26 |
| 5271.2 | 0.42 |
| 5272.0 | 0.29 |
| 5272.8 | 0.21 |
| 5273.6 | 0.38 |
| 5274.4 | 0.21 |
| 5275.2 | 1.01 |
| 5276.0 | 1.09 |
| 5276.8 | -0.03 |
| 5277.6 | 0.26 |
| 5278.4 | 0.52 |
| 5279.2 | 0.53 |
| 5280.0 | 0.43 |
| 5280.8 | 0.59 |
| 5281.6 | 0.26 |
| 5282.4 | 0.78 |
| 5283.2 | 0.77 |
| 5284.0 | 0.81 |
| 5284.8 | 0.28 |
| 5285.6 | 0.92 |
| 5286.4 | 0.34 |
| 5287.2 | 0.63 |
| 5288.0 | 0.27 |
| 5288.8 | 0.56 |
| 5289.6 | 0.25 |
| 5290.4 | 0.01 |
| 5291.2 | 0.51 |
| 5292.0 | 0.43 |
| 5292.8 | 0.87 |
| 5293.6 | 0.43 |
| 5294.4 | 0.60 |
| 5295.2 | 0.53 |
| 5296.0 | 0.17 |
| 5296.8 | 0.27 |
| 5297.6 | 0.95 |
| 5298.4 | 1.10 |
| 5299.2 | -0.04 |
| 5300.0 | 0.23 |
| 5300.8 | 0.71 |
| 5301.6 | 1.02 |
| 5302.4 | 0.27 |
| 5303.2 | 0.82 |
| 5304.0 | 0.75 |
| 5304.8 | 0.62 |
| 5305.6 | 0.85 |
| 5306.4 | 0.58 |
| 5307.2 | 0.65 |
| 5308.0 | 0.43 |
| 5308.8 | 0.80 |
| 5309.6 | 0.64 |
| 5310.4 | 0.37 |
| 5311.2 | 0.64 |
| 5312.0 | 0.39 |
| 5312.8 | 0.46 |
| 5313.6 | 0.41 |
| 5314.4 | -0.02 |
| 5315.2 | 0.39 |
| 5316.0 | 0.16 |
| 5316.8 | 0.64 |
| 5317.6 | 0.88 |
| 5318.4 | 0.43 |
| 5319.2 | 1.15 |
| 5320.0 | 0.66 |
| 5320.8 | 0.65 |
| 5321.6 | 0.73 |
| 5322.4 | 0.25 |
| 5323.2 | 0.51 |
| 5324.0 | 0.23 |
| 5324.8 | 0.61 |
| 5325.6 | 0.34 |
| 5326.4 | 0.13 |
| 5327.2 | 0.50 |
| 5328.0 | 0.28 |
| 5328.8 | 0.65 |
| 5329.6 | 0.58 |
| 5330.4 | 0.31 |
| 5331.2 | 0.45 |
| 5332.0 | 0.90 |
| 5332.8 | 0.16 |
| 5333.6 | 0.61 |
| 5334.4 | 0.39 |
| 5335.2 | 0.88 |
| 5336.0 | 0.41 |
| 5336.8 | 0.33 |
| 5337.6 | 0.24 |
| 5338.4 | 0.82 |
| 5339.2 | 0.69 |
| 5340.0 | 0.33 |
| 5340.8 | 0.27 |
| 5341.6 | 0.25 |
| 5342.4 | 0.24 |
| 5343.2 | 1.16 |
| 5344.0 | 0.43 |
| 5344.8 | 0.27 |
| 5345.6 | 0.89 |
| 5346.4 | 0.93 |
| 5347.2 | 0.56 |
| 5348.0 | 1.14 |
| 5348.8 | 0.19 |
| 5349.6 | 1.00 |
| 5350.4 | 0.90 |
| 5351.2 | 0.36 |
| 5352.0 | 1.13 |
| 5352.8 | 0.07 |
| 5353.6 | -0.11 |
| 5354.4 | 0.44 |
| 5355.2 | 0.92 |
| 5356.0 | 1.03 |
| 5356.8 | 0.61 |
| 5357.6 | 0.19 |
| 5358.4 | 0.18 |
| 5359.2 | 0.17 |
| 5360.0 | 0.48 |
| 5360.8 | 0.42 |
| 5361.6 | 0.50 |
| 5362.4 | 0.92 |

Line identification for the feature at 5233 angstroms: [O II] 3727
